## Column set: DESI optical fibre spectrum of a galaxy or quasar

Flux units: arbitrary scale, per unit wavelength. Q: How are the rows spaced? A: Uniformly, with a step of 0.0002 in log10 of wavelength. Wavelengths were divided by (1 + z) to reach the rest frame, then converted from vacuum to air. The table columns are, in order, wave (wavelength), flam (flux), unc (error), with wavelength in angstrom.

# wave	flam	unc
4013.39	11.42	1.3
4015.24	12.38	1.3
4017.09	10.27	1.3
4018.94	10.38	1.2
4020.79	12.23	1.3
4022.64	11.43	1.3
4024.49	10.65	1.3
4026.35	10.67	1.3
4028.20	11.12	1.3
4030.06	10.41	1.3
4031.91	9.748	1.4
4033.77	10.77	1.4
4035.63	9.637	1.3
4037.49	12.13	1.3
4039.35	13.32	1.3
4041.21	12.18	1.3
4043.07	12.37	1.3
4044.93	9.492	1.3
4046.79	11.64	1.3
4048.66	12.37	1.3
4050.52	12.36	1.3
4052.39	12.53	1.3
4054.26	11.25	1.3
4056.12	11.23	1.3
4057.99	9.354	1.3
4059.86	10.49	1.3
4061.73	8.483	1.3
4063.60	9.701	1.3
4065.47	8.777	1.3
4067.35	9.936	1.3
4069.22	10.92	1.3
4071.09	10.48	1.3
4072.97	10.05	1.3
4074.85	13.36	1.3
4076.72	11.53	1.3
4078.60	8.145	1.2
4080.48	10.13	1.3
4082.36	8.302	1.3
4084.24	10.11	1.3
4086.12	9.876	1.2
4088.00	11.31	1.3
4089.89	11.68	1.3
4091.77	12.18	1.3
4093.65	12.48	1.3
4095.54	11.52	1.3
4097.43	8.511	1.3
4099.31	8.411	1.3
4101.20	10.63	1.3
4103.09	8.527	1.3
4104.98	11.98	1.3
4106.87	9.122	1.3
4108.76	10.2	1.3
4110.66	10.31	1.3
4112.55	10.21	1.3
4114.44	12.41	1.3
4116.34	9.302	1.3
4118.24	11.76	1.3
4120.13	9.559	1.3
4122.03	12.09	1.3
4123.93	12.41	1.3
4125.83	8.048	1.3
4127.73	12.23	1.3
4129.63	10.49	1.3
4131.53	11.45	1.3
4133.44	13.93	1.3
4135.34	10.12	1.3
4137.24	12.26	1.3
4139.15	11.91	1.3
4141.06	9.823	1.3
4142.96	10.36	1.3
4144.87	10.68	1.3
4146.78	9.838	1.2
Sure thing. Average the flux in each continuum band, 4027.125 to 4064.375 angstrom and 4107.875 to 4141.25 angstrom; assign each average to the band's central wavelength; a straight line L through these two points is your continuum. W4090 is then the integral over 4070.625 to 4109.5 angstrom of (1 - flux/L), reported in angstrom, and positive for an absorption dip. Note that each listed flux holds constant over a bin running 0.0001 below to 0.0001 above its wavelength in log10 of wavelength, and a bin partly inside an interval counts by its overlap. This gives 2.3 angstrom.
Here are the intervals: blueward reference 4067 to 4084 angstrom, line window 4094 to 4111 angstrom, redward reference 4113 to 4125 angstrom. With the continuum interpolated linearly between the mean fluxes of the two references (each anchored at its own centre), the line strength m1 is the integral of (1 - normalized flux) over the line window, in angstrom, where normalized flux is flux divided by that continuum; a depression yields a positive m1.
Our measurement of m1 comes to 1.4 angstrom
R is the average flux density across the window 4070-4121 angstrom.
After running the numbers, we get 10.5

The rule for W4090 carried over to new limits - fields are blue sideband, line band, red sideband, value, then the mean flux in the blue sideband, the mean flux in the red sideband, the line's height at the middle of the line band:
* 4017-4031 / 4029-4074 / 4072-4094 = 0.1 angstrom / 10.9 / 10.7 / 10.8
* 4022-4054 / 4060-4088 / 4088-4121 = 2.2 angstrom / 11.3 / 10.5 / 10.9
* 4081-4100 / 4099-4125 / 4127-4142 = 1.1 angstrom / 10.5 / 11.5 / 11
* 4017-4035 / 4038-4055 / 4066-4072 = -2.2 angstrom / 10.8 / 10.3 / 10.6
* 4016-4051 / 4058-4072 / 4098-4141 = 1.6 angstrom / 11.2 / 10.8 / 11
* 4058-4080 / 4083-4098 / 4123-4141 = -0.6 angstrom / 10.1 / 11.3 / 10.5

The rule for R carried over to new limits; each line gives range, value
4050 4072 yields 10.4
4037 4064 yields 11.3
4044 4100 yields 10.6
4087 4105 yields 10.7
